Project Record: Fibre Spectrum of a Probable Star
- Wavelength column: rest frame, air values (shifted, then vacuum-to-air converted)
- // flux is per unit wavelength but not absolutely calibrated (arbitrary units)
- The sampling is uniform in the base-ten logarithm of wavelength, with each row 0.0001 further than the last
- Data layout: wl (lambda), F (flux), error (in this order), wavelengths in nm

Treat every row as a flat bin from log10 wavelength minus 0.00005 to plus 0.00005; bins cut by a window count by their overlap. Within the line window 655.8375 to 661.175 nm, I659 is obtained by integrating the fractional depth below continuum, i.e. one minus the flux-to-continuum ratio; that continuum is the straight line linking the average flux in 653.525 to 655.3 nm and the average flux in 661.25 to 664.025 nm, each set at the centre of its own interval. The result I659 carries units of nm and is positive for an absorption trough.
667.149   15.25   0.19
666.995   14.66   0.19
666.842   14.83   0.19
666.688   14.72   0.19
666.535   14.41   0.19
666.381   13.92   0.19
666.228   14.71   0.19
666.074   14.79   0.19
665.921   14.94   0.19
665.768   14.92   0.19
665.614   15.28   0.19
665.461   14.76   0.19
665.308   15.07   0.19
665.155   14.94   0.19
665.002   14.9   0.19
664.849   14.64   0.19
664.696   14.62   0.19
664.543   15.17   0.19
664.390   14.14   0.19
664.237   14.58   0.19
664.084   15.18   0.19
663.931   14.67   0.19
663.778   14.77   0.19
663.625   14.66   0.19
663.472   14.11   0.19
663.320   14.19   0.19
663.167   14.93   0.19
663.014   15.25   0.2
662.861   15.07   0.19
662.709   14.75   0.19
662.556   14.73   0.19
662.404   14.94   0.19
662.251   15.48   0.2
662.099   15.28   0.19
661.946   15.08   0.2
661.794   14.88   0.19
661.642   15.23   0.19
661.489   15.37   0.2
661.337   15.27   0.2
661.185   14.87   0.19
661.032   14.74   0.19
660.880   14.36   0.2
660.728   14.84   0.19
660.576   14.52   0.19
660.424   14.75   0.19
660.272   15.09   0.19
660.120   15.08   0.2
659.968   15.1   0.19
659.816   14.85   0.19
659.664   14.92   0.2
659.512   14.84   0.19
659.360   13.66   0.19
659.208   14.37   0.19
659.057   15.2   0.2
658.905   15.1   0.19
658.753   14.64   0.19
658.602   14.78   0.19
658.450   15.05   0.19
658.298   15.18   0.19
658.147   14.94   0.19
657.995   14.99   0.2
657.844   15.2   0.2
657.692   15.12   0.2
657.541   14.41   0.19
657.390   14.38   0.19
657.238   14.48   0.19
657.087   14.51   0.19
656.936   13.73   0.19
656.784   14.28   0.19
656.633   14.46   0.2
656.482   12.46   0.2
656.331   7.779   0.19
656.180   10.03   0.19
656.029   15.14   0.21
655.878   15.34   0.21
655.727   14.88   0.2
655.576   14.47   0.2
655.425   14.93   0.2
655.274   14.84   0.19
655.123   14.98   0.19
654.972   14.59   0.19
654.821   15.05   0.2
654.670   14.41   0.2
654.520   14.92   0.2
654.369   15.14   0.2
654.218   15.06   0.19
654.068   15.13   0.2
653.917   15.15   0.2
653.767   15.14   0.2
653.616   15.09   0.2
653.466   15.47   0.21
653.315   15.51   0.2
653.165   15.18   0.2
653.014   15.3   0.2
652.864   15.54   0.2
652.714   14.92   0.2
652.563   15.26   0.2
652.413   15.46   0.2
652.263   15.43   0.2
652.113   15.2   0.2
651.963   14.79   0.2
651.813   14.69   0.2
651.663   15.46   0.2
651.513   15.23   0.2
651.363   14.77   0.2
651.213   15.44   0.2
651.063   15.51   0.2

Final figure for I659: 0.21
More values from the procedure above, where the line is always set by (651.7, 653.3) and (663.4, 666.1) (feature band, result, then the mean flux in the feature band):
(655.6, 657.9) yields 0.200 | 13.8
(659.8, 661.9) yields -0.001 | 14.9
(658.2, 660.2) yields 0.019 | 14.8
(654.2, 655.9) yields 0.028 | 14.9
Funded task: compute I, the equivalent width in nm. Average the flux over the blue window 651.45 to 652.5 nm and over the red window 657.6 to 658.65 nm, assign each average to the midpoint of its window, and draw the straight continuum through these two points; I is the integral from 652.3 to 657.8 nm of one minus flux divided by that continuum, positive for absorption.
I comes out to 0.215 nm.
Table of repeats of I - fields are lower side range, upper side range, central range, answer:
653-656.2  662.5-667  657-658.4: 0.00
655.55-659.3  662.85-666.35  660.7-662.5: -0.06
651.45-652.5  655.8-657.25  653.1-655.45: -0.14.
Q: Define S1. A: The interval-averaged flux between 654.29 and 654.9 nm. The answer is 14.9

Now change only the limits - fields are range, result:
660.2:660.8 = 14.8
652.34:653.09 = 15.3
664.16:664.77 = 14.6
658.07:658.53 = 15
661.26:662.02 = 15.2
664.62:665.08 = 14.7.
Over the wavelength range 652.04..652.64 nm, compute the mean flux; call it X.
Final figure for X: 15.3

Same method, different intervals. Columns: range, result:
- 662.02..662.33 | 15.3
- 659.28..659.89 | 14.6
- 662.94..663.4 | 14.8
